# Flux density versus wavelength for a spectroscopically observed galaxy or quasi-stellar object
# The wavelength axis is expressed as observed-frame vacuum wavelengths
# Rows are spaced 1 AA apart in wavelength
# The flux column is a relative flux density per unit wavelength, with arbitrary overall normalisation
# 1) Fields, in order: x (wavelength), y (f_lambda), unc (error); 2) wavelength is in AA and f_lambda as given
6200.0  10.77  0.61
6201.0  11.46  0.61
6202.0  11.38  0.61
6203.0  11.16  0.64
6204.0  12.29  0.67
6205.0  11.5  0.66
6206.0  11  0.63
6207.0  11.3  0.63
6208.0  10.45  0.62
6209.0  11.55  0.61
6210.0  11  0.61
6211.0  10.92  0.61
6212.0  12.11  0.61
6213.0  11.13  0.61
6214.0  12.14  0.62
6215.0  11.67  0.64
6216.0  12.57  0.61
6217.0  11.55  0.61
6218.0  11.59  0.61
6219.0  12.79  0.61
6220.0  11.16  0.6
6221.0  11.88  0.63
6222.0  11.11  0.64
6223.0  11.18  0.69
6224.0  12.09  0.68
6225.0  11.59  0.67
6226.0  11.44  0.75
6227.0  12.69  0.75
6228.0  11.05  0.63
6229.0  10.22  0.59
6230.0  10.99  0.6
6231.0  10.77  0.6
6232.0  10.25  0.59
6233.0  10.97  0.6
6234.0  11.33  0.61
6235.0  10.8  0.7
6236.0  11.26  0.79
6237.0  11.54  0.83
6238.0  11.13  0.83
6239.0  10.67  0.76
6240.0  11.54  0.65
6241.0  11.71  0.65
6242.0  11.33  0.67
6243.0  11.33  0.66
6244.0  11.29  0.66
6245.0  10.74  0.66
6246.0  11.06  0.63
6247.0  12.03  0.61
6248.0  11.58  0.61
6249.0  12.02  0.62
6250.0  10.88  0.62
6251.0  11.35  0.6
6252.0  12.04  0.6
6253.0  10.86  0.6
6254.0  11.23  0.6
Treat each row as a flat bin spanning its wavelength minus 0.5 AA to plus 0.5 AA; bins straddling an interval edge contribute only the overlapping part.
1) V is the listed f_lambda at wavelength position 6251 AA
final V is 11.35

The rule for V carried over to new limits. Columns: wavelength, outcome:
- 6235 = 10.8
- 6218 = 11.59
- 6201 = 11.46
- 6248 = 11.58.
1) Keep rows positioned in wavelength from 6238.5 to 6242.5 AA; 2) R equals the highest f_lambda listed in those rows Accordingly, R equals 11.71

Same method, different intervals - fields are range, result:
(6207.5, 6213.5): 12.11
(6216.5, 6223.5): 12.79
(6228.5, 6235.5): 11.33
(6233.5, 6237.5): 11.54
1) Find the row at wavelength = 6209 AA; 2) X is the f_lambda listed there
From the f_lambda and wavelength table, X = 11.55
